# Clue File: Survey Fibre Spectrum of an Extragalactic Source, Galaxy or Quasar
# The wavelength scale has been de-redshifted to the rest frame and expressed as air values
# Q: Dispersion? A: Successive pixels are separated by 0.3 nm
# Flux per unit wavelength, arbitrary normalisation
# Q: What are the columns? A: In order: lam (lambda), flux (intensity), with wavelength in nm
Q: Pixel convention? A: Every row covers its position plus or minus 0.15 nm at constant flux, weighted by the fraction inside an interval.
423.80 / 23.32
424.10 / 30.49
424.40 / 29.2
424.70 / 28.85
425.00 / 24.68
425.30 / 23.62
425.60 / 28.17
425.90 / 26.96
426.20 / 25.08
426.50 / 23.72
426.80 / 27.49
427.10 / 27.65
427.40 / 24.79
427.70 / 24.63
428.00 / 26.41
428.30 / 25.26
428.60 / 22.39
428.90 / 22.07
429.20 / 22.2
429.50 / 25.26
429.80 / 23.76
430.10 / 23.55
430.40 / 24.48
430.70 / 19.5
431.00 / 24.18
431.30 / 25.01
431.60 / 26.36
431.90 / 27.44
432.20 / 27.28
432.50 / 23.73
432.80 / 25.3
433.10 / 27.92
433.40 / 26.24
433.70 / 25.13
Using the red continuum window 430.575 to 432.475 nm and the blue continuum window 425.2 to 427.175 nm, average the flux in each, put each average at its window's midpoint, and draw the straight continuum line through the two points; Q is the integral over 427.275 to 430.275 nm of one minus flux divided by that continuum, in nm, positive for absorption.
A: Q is 0.18 nm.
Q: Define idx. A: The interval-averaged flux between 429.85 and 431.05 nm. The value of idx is 22.9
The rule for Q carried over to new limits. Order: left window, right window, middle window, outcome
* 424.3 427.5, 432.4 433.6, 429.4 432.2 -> 0.16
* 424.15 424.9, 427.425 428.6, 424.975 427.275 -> 0.09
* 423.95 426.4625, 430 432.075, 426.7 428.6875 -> 0.03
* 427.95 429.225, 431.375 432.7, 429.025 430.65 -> 0.06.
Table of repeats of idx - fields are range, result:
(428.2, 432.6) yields 24.2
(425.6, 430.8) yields 24.6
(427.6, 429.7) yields 24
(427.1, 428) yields 25.5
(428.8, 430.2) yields 23.4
